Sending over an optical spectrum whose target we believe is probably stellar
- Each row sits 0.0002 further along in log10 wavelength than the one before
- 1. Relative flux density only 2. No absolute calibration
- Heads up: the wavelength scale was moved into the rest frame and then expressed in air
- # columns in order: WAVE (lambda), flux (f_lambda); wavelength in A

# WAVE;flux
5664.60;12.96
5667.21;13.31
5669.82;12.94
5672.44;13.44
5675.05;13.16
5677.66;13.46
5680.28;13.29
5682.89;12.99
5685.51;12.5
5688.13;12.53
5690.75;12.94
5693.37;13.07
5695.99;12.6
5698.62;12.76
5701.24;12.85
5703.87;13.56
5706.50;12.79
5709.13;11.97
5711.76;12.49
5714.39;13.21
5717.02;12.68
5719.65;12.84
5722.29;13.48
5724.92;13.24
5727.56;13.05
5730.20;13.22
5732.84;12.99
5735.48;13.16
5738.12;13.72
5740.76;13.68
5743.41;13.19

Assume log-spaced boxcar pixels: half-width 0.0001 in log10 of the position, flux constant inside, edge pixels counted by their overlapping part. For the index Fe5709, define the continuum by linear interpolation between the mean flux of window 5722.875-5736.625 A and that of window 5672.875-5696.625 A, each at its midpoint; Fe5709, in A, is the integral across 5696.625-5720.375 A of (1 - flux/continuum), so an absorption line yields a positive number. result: 0.51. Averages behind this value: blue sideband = 13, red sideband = 13.2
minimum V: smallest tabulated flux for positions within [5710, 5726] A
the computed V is 12.49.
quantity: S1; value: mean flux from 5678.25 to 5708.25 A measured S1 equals 12.9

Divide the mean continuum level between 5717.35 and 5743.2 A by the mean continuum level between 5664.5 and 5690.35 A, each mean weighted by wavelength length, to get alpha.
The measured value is 1.01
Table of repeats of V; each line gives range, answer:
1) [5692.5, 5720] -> 11.97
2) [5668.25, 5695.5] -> 12.5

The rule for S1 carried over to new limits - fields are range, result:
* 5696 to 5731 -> 12.9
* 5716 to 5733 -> 13.1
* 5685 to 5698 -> 12.7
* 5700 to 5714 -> 12.8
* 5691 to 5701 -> 12.8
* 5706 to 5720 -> 12.6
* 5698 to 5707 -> 13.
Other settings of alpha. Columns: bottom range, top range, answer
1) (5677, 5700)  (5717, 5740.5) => 1.02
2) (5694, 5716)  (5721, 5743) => 1.04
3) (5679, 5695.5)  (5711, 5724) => 1.01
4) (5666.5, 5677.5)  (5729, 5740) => 1.01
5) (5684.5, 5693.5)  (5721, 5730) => 1.04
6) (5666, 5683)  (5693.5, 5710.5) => 0.96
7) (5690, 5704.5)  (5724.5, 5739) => 1.02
